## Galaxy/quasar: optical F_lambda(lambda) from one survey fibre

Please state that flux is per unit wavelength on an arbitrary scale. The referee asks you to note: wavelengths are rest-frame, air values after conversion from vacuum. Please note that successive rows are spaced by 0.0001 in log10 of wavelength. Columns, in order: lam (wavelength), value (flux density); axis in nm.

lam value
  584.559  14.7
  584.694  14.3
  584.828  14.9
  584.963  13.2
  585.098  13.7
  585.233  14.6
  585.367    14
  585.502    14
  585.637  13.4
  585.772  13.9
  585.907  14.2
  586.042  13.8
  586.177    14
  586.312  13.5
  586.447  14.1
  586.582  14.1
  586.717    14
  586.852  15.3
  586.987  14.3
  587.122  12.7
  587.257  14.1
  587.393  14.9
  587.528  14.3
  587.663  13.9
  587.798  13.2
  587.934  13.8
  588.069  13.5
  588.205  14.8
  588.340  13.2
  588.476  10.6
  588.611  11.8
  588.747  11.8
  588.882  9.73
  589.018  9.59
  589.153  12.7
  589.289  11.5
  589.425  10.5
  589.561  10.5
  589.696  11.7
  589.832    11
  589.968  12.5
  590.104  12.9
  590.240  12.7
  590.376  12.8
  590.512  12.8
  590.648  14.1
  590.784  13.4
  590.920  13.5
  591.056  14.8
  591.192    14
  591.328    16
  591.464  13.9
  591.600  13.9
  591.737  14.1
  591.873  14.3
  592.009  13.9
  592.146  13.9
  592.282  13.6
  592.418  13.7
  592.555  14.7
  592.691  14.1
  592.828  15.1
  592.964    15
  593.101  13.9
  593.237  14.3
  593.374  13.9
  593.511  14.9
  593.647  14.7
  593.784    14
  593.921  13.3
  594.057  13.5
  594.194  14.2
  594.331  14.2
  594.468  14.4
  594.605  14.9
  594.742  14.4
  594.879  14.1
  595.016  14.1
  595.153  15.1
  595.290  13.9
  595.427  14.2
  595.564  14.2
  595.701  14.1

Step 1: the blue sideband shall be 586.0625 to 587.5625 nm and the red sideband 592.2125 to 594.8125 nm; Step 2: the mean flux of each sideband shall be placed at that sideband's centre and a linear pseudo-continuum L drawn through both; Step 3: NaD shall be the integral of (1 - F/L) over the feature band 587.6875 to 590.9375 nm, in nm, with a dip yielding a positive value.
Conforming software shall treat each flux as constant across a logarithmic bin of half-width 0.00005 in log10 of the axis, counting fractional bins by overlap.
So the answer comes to 0.432 nm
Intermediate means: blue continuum 14.1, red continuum 14.3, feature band 12.3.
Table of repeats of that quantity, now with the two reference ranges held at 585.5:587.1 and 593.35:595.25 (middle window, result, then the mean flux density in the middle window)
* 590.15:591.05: 0.05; 13.3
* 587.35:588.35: 0.01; 14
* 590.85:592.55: 0.00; 14.2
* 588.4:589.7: 0.28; 11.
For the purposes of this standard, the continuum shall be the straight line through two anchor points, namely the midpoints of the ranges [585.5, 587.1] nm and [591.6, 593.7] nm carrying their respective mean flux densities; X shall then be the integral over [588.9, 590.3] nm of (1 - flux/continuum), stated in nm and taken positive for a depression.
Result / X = 0.26 nm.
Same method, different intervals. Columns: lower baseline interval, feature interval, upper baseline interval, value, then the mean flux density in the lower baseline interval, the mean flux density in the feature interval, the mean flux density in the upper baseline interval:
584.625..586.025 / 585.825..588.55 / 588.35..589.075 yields -0.338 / 14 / 13.8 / 10.9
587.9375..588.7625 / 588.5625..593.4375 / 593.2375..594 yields 0.128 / 12.8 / 13.1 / 14.2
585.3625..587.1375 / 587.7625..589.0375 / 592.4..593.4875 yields 0.166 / 14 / 12.3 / 14.4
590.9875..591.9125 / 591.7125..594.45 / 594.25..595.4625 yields 0.044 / 14.4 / 14.2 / 14.4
